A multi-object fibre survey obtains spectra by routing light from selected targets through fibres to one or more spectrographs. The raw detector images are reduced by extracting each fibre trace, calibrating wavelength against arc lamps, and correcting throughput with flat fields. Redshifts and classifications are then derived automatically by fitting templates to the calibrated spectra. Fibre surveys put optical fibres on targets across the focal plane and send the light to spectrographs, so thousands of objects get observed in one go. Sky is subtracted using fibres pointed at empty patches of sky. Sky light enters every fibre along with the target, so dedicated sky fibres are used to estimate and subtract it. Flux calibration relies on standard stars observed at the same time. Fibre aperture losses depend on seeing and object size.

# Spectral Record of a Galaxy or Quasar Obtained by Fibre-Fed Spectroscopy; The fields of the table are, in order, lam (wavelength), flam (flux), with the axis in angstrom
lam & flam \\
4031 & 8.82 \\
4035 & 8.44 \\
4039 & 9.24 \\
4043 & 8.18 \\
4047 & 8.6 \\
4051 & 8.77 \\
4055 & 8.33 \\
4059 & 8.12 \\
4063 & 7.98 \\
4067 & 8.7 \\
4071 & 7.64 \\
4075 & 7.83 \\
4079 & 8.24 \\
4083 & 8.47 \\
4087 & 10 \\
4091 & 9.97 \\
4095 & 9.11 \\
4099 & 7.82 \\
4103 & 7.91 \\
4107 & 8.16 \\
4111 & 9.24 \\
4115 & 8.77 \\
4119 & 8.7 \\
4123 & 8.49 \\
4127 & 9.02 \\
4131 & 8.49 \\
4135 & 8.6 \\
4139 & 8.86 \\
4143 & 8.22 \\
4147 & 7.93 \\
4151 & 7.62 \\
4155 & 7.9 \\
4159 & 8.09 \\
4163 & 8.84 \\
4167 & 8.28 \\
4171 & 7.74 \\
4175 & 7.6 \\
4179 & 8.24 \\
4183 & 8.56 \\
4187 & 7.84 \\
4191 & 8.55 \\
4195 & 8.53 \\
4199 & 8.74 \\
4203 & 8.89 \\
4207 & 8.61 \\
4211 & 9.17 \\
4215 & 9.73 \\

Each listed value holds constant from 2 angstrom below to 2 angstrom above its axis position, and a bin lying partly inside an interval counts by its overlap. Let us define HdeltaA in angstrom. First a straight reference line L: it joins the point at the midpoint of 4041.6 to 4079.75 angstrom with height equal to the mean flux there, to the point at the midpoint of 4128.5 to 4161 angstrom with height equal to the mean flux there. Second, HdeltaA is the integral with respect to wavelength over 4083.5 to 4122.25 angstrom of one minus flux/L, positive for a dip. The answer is -2.8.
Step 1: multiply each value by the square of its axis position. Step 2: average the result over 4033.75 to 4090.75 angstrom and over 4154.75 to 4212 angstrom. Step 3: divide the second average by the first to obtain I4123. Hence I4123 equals 1.0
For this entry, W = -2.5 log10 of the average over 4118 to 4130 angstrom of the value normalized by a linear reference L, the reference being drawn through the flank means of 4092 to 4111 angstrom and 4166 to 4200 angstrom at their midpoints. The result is -0.043 mag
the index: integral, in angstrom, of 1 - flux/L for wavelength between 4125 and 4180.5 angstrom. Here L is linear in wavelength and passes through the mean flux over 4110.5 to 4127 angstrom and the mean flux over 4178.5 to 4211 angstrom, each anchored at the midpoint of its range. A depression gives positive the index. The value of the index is 2.79 angstrom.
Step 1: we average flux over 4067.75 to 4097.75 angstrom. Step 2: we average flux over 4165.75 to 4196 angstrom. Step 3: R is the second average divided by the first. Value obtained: 0.93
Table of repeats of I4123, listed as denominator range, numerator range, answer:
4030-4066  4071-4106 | 1.03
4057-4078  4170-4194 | 1.06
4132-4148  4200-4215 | 1.10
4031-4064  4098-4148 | 1.04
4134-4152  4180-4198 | 1.04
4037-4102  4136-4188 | 1.00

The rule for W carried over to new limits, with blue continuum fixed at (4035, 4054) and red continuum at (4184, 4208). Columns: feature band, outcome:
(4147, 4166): 0.06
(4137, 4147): 0.02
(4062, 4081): 0.07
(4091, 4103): 0.00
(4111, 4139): -0.02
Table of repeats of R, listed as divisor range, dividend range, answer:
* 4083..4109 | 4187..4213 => 0.99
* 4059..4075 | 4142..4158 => 0.98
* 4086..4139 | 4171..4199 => 0.94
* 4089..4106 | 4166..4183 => 0.92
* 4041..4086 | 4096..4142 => 1.03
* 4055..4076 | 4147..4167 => 1.00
